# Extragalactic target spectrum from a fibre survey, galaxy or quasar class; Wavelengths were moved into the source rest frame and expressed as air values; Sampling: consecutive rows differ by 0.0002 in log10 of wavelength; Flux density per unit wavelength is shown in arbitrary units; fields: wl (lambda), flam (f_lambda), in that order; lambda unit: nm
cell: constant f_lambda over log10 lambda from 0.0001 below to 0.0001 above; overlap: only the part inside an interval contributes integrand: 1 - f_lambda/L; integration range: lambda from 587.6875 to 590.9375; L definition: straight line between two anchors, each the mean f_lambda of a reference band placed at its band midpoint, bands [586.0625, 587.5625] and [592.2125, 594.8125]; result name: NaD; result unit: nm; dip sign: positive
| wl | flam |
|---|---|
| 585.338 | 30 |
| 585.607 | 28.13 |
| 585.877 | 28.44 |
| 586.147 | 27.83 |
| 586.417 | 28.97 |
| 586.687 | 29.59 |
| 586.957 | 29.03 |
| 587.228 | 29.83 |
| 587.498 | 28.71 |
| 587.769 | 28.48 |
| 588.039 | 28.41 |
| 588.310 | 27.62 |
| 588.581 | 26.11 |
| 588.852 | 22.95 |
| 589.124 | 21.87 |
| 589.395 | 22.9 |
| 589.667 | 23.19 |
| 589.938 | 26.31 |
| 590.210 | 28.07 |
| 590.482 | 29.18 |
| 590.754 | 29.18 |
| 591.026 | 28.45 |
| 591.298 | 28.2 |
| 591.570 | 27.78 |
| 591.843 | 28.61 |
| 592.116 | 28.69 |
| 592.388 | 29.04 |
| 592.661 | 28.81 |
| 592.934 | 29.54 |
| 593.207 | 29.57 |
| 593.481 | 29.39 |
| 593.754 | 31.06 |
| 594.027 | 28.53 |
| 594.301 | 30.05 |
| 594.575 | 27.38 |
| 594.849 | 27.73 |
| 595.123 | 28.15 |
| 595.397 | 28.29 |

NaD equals 0.33 nm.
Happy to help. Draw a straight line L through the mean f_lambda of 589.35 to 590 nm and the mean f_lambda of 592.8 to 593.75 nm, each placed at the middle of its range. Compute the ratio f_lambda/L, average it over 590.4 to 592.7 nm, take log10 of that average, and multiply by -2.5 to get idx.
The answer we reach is -0.07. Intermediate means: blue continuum 24.1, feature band 28.6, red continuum 29.7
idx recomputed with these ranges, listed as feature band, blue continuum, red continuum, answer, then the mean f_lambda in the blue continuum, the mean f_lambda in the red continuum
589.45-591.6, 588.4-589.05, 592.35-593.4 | -0.032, 24.5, 29.2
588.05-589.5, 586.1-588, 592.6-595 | 0.176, 29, 29.1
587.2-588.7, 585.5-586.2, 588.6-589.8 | -0.129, 28.2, 23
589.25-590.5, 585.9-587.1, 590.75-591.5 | 0.119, 28.8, 28.5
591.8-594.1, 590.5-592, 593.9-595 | -0.032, 28.5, 28.4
